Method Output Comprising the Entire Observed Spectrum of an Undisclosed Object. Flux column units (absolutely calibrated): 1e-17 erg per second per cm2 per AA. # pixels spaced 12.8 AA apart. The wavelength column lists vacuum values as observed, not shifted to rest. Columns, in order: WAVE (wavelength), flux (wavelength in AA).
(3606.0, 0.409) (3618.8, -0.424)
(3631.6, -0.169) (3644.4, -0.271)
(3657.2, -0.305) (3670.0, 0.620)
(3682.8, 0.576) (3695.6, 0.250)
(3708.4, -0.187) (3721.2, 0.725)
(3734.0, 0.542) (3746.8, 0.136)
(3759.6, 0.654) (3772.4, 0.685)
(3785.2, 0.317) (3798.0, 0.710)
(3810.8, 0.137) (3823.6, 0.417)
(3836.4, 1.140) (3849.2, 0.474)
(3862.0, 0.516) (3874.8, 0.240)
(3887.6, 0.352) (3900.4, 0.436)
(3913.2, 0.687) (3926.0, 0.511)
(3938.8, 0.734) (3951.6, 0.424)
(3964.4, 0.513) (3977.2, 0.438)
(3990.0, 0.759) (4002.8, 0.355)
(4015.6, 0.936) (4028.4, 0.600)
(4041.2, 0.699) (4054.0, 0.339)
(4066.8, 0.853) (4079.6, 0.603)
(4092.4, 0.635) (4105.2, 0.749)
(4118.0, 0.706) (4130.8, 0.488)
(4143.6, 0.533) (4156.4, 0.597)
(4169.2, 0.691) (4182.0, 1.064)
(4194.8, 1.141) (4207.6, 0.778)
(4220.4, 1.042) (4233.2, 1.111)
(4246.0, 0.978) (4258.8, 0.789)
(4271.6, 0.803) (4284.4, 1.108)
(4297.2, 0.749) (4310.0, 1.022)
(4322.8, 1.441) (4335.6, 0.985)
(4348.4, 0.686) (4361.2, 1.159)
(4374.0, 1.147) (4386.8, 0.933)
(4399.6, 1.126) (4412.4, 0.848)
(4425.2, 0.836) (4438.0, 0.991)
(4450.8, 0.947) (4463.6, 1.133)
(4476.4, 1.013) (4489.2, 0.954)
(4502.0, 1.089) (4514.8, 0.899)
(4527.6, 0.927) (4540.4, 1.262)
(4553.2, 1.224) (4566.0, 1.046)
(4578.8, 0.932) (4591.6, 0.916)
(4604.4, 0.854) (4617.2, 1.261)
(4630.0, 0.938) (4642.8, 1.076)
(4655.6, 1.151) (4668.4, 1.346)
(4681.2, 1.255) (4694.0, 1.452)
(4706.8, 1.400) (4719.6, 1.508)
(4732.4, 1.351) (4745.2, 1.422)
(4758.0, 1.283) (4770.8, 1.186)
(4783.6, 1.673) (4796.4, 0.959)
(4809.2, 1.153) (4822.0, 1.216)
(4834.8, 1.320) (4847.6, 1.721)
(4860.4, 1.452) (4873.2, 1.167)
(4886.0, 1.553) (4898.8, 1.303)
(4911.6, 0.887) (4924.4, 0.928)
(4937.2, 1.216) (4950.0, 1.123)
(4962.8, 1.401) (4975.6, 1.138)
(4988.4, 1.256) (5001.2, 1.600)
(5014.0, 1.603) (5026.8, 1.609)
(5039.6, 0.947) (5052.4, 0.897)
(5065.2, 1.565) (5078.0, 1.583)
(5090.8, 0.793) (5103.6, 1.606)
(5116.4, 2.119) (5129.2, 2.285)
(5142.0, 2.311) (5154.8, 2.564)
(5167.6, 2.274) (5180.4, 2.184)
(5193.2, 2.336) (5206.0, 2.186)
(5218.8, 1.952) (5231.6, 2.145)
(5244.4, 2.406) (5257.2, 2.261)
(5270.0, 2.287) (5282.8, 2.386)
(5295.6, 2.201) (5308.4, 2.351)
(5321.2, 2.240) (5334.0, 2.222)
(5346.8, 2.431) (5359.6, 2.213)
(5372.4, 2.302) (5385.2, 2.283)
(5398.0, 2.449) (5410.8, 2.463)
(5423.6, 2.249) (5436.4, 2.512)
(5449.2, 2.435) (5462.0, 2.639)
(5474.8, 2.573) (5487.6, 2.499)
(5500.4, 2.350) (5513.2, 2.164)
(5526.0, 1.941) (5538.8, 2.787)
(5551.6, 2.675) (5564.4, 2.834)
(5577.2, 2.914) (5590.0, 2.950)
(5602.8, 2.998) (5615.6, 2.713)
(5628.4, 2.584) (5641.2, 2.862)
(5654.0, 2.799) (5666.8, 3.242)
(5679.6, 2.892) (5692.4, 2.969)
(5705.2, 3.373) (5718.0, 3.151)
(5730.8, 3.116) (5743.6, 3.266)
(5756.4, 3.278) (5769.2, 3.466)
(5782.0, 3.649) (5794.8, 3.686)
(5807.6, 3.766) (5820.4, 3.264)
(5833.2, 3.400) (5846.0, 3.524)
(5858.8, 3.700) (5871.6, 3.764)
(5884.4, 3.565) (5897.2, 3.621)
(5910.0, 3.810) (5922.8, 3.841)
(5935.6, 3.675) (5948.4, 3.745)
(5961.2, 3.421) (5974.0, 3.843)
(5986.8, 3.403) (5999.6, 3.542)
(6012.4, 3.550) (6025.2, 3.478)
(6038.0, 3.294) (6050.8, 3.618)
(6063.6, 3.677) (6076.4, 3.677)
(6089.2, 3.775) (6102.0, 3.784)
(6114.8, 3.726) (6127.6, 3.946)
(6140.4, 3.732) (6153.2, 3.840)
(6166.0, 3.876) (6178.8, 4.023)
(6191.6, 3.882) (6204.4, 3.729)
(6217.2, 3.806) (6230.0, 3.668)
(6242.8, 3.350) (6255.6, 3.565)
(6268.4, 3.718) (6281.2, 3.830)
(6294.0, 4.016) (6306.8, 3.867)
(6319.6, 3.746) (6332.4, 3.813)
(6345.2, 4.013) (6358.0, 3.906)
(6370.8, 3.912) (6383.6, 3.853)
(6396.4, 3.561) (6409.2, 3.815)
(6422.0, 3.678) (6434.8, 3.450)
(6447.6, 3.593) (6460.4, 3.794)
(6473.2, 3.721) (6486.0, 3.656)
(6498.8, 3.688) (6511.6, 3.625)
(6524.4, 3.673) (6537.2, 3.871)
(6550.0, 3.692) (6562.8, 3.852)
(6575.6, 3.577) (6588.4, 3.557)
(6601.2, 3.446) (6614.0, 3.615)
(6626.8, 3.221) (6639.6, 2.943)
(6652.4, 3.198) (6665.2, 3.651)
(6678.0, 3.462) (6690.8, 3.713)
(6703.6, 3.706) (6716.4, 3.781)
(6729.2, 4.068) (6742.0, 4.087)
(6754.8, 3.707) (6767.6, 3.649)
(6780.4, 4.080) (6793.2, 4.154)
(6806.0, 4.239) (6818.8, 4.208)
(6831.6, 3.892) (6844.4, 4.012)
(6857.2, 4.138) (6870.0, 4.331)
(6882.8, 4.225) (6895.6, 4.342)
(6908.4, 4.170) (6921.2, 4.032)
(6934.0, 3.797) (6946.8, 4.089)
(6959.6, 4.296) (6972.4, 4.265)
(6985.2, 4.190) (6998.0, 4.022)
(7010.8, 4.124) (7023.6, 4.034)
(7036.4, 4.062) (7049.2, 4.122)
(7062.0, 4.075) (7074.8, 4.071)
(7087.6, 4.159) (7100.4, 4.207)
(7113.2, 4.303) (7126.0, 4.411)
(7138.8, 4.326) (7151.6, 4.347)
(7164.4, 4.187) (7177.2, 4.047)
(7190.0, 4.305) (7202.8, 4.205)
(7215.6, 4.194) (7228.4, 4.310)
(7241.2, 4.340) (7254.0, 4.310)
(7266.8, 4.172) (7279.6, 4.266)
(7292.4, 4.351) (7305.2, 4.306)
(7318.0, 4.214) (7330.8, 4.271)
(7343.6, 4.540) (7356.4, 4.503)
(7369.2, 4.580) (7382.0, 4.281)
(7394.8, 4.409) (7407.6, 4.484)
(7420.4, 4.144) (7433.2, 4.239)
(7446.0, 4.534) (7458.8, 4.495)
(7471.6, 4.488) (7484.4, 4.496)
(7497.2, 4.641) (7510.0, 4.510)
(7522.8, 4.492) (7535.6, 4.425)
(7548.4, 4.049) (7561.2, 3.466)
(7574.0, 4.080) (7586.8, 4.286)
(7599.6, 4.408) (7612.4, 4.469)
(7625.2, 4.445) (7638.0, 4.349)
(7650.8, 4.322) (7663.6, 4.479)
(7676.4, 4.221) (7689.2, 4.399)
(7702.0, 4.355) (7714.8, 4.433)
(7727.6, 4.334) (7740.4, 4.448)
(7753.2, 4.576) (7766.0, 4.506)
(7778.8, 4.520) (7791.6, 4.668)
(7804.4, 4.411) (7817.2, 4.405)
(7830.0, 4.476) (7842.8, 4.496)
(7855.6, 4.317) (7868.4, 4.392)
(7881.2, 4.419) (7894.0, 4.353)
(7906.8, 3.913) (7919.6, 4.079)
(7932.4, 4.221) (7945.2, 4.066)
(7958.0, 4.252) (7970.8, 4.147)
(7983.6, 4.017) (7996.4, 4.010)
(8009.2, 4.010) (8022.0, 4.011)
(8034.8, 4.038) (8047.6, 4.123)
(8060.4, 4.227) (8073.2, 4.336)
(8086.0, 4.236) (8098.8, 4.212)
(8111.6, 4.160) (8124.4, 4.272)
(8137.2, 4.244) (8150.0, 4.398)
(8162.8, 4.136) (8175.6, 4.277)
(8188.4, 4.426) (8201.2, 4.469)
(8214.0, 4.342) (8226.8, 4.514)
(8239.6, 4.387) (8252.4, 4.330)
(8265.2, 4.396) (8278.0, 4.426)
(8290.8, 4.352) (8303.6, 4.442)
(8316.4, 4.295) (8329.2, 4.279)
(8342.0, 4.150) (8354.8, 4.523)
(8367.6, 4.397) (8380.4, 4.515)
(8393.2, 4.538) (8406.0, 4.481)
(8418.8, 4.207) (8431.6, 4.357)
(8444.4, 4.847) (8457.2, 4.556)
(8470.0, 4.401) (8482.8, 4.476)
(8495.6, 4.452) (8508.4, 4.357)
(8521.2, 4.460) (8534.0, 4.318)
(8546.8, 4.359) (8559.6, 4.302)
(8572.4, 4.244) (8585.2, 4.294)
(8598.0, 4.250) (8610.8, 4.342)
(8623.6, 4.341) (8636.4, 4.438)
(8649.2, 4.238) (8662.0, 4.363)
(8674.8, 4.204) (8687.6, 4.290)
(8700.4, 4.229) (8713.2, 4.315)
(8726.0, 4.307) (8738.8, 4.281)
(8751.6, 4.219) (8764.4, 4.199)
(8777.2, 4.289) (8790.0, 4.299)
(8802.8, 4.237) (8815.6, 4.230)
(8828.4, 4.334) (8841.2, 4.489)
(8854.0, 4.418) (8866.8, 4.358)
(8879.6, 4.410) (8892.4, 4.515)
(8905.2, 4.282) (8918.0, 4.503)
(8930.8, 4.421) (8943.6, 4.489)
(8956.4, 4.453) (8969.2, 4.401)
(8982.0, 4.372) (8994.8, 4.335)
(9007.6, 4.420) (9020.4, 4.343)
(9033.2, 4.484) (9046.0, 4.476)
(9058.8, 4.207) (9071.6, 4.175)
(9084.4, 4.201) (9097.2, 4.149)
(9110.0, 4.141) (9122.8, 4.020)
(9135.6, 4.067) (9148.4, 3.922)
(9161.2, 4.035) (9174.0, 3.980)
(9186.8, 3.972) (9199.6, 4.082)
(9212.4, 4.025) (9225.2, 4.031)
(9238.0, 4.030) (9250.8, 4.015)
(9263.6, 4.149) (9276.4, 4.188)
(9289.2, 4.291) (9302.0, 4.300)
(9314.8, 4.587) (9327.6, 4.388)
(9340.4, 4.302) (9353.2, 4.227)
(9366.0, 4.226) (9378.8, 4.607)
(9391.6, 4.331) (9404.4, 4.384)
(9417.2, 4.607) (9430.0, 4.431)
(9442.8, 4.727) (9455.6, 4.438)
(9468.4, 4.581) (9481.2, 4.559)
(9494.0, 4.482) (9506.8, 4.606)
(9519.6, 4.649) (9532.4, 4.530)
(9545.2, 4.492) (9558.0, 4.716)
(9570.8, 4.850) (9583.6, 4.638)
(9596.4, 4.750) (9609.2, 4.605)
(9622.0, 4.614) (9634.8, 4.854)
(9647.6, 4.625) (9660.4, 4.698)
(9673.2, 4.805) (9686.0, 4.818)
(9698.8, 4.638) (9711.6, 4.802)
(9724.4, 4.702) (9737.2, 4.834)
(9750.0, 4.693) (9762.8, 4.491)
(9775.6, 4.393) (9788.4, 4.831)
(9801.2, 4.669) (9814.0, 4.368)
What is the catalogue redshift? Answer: 0.283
